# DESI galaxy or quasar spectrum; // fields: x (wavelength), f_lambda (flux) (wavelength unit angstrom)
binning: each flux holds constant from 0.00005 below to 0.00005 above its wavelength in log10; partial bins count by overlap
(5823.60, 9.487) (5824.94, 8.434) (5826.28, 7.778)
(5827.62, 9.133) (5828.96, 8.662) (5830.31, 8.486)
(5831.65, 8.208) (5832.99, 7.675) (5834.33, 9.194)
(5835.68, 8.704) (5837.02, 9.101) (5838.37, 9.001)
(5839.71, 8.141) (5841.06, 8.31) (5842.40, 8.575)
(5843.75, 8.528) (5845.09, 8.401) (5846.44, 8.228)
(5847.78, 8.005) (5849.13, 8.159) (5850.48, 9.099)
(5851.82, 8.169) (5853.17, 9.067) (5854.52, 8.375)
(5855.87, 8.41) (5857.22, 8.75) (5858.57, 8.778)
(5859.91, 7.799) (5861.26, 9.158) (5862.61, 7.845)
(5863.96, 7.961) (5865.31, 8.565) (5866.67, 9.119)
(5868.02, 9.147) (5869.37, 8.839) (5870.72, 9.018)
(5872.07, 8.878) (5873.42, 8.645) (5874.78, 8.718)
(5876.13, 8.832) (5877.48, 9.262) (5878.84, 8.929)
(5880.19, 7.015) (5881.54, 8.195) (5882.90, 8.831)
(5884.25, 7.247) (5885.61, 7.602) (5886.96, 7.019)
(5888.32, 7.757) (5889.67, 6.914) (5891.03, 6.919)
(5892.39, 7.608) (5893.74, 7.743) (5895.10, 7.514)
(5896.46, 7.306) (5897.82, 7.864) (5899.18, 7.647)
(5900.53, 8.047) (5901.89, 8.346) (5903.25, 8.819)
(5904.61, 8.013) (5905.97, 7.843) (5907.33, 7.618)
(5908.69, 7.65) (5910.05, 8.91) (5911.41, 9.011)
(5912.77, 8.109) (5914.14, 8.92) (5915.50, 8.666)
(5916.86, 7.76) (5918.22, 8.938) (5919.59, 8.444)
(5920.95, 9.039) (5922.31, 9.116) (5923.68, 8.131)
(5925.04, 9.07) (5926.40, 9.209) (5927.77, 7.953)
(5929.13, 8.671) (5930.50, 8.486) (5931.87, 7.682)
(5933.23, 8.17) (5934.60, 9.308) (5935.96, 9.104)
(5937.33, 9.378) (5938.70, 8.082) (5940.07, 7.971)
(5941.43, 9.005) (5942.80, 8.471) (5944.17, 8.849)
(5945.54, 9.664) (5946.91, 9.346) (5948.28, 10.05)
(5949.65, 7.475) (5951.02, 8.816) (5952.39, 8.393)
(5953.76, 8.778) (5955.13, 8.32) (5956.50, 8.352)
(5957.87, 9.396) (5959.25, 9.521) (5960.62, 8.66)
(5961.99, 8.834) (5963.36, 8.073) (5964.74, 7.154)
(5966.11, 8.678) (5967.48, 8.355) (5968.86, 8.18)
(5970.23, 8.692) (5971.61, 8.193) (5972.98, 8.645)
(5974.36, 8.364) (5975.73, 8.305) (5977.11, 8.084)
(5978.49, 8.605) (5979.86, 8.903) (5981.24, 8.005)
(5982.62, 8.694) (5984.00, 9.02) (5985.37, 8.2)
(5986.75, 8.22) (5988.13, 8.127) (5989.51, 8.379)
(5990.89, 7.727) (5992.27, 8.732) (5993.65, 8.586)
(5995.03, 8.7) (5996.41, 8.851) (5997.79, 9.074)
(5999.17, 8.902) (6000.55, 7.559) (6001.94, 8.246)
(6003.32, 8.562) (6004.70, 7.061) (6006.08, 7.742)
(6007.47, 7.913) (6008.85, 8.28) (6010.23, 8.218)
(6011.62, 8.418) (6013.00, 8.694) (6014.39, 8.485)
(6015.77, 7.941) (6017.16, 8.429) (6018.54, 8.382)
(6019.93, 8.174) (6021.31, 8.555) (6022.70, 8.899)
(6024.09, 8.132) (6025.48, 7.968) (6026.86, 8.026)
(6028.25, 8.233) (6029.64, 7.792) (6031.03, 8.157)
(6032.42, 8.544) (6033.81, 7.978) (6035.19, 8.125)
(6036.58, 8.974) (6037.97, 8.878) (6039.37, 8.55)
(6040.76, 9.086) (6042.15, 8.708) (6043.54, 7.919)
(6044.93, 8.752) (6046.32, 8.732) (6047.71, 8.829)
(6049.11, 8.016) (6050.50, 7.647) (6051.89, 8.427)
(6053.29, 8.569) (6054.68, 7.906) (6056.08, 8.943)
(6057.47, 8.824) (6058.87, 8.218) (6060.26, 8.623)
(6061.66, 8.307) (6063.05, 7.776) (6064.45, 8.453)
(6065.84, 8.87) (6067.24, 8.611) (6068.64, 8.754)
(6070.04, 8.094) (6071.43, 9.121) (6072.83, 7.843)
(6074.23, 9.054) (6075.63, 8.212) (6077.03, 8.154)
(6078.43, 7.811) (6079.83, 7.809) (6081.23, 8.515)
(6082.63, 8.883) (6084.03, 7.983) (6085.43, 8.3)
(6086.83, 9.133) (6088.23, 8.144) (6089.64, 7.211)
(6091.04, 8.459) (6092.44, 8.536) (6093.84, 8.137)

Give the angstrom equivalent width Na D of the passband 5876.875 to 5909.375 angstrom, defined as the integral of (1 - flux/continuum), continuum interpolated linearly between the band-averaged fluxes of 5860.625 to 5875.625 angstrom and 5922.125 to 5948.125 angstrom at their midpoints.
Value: 3.4 angstrom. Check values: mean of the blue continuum 8.71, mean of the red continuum 8.74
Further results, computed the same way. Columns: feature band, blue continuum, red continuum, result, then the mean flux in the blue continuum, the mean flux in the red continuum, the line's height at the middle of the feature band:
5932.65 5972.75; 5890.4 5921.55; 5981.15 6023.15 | -2.1 angstrom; 8.12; 8.35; 8.23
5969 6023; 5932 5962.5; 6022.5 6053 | 1.3 angstrom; 8.8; 8.37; 8.57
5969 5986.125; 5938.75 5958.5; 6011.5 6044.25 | 0.3 angstrom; 8.76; 8.38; 8.62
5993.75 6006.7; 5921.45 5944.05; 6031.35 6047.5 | 0.4 angstrom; 8.62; 8.57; 8.59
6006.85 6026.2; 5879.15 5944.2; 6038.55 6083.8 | 0.1 angstrom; 8.21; 8.43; 8.37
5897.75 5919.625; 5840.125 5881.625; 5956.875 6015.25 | 0.5 angstrom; 8.54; 8.4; 8.49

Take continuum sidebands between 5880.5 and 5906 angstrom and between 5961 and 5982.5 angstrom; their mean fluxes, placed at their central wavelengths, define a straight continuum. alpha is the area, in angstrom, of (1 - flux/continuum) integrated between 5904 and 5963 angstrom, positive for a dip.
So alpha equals -4.2 angstrom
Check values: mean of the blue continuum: 7.74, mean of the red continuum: 8.35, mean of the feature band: 8.63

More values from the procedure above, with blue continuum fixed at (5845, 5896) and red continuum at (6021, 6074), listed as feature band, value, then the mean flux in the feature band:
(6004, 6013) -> 0.4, 8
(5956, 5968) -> -0.3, 8.57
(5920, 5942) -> -0.9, 8.65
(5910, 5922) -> -0.5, 8.64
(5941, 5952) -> -0.8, 8.94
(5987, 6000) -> -0.3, 8.54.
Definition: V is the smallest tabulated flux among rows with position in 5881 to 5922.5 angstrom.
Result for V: 6.914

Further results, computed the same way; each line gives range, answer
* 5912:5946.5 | 7.682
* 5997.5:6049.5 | 7.061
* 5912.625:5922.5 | 7.76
